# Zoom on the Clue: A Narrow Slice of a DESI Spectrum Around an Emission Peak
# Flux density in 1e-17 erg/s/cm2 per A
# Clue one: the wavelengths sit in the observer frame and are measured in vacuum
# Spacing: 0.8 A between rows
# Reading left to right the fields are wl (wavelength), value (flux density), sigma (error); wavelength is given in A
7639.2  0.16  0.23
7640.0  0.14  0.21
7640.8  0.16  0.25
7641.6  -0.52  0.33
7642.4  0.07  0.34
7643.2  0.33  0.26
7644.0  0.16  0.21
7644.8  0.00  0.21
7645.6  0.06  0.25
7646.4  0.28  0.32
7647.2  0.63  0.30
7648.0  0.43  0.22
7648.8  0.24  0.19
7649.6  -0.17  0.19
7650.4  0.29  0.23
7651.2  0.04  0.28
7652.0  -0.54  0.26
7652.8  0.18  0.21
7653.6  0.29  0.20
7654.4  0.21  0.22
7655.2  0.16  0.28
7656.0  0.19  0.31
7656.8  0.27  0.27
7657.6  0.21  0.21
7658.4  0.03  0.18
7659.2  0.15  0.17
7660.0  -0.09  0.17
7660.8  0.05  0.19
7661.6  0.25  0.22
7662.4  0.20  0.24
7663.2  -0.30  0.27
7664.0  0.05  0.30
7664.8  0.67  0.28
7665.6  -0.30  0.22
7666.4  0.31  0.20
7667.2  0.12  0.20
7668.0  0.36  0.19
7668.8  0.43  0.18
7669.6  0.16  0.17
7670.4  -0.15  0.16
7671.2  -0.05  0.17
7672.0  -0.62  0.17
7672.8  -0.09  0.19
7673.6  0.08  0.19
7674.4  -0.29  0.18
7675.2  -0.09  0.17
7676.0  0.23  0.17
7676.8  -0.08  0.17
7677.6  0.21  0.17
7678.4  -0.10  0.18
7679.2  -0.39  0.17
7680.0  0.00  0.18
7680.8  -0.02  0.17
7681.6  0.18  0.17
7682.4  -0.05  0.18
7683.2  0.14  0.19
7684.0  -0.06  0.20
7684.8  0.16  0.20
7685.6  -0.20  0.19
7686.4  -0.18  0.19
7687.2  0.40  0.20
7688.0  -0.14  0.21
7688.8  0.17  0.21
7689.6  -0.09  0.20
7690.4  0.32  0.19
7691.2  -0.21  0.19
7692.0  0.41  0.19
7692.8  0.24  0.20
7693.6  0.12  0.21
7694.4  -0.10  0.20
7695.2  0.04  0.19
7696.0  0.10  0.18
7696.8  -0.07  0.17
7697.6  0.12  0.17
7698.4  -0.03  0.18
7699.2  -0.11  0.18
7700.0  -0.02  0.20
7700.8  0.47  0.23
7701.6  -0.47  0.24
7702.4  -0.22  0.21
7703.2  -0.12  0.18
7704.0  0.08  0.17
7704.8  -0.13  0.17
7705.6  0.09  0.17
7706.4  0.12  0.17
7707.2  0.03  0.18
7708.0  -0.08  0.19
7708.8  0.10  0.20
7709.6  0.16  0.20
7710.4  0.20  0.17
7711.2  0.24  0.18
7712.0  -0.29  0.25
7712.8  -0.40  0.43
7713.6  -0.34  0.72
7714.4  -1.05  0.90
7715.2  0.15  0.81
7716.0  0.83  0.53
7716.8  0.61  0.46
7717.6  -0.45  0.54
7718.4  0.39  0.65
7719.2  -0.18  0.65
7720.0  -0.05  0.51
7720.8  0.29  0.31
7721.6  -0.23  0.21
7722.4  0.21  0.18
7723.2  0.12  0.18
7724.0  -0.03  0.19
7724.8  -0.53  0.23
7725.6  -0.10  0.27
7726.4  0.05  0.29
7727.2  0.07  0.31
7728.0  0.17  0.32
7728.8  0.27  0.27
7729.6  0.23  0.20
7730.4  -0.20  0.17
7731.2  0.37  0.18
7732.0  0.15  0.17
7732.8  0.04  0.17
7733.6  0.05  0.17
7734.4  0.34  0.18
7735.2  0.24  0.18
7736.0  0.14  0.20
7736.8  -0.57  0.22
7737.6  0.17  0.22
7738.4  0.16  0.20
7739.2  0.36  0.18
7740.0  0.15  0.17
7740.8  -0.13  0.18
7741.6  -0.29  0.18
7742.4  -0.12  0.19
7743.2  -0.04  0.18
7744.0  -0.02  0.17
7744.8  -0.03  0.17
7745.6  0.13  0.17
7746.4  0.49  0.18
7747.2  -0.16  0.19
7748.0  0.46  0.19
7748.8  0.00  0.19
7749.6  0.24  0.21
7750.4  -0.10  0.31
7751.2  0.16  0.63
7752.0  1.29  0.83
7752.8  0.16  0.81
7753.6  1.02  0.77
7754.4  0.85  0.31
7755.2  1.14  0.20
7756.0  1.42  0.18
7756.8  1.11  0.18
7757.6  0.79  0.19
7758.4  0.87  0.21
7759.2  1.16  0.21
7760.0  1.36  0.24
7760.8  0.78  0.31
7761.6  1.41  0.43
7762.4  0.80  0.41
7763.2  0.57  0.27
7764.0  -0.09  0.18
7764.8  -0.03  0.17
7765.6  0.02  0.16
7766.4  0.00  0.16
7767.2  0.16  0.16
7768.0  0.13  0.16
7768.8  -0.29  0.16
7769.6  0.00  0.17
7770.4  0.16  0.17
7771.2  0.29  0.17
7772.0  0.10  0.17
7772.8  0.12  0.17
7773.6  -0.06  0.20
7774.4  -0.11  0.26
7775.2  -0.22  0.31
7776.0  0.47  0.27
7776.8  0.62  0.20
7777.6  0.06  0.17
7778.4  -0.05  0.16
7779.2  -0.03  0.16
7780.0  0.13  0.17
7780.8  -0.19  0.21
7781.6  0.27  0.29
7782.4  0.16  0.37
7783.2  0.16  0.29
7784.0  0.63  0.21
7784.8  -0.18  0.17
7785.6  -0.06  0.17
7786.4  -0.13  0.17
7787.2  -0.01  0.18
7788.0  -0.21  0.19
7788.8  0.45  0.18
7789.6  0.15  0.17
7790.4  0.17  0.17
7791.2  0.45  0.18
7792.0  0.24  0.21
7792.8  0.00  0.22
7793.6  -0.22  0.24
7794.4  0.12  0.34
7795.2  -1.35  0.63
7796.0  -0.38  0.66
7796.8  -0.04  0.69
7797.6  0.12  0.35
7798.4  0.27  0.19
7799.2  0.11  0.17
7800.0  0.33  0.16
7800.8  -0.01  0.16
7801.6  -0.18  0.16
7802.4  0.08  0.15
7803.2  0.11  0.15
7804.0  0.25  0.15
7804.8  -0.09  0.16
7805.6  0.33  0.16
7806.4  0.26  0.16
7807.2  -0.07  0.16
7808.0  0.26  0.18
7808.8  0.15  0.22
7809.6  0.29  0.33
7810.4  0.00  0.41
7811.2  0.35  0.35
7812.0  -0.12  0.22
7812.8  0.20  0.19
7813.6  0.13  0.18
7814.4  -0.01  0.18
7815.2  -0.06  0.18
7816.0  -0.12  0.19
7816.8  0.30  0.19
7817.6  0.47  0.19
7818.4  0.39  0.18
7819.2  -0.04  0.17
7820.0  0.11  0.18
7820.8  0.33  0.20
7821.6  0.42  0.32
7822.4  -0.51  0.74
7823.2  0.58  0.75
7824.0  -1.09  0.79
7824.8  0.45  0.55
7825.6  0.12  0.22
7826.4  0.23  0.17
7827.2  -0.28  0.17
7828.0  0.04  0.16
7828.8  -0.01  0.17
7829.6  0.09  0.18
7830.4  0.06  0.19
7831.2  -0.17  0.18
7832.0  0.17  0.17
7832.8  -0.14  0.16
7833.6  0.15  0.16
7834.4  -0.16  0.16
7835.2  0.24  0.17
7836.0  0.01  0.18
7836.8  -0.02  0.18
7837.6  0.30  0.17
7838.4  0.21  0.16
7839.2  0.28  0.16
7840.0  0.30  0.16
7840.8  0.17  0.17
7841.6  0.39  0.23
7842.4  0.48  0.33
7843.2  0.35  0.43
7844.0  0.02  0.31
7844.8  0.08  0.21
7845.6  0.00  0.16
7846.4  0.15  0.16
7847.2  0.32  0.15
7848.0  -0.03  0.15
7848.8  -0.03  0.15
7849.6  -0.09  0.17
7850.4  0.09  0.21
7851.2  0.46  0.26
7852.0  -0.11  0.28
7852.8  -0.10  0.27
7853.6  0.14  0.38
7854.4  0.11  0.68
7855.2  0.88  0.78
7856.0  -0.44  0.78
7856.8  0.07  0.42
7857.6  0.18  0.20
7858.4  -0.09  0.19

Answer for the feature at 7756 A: [O II]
